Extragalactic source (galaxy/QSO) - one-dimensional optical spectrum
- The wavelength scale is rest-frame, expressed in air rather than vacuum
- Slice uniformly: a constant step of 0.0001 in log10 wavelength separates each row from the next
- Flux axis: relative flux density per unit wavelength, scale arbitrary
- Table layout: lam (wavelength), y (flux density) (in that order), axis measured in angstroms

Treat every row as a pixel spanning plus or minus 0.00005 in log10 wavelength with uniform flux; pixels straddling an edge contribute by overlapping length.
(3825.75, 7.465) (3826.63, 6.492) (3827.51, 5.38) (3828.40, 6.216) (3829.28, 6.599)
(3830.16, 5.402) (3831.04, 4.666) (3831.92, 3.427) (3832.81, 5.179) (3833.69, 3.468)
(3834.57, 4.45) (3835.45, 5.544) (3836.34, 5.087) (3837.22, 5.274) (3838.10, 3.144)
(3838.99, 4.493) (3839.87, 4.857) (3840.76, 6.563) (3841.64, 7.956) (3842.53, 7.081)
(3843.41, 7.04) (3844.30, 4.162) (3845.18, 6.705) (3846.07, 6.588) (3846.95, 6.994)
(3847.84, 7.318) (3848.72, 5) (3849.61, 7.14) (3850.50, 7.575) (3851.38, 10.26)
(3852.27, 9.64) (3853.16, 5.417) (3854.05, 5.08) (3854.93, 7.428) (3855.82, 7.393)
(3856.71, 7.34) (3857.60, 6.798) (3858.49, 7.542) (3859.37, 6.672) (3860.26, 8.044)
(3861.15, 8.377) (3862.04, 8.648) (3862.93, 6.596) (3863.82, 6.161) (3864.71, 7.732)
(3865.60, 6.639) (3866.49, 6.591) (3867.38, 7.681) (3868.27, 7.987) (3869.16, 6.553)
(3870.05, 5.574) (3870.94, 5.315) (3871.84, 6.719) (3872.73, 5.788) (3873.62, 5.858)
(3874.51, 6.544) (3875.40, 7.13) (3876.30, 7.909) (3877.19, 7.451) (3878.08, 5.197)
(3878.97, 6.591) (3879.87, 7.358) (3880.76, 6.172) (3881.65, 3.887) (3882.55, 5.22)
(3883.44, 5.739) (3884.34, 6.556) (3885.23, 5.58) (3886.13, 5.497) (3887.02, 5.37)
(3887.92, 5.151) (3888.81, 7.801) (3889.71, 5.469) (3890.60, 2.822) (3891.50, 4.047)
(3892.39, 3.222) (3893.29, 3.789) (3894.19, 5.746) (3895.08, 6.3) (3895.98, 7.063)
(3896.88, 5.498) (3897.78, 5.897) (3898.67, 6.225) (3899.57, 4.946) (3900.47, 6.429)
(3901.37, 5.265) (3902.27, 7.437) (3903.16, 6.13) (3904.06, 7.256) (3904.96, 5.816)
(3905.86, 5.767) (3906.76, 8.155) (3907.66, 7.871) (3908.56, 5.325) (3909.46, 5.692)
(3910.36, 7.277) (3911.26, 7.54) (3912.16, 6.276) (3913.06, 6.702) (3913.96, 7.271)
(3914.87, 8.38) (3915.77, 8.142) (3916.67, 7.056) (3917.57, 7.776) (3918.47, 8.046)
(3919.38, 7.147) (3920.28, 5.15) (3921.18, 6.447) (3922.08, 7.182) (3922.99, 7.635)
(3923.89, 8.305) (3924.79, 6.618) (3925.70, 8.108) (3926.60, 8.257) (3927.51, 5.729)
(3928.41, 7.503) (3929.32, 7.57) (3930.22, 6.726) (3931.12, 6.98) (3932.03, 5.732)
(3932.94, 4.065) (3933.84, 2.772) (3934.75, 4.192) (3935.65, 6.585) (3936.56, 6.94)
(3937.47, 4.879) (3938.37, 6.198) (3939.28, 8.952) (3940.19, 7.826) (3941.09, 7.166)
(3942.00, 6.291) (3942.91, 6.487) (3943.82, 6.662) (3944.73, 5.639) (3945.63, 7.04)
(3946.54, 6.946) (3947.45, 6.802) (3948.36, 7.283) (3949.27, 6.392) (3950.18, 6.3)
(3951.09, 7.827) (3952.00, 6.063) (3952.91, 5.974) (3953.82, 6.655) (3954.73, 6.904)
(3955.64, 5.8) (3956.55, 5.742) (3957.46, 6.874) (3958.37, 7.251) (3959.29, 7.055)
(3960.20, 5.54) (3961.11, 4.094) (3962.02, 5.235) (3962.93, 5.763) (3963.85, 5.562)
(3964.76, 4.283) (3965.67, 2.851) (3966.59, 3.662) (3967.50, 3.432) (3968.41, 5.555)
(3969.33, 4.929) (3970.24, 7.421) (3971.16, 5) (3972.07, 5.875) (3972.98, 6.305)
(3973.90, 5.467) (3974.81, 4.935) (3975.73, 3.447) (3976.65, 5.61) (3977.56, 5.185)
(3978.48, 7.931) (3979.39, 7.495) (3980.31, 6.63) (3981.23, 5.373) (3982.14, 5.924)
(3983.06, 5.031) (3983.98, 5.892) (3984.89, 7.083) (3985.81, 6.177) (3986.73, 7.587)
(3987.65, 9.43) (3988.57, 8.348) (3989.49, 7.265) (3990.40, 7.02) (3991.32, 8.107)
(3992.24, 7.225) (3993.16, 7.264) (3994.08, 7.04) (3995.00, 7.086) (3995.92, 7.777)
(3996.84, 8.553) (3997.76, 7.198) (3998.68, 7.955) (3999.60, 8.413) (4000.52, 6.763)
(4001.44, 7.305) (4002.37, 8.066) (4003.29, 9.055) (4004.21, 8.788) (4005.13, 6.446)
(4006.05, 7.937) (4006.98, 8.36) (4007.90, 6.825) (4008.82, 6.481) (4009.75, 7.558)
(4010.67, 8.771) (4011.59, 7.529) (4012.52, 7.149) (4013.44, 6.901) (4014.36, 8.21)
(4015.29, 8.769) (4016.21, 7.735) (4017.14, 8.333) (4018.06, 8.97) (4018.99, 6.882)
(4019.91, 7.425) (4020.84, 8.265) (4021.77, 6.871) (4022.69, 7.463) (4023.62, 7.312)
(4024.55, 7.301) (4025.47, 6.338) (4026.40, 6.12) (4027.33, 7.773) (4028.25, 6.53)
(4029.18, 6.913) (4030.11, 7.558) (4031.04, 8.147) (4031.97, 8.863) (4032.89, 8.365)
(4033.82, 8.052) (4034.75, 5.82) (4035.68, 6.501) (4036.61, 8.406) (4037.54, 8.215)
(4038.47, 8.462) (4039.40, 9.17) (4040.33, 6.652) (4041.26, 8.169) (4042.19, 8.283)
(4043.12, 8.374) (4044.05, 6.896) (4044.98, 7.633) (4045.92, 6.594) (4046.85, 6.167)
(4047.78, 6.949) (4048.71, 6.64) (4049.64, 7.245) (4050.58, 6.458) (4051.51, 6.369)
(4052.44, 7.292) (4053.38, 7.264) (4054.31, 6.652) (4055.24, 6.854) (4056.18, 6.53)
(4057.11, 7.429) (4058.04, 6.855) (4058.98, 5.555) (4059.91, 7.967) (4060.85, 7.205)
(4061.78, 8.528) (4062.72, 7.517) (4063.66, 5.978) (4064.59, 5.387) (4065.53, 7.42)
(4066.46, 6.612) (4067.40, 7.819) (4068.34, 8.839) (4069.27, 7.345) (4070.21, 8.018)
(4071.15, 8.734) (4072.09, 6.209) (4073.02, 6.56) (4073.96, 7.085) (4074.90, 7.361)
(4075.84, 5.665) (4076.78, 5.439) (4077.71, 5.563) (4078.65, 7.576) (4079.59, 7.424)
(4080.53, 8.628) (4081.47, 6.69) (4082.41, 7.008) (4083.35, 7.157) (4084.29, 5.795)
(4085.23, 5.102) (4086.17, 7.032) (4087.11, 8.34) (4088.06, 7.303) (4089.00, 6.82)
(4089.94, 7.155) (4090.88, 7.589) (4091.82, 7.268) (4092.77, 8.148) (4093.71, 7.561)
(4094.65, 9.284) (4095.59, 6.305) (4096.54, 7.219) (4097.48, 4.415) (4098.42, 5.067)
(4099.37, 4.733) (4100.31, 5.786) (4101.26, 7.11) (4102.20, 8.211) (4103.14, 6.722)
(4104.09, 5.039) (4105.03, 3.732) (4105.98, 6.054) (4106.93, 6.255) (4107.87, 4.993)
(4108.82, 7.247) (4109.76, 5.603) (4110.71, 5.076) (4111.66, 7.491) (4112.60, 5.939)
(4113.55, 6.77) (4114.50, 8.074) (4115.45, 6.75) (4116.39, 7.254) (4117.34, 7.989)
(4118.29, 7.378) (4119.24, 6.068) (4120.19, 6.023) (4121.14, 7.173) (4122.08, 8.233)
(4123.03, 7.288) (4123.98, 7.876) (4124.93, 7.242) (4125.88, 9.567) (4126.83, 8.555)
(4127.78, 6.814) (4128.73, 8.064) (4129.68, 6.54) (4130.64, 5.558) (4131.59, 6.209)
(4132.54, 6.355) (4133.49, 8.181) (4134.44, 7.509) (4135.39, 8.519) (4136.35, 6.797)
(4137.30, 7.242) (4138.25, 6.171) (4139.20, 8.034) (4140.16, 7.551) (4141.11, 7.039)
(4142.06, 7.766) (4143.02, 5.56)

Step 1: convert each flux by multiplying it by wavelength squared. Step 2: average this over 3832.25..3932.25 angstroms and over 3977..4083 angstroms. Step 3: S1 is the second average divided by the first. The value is 1.22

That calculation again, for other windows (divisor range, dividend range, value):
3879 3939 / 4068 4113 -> 1.17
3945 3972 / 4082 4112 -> 1.19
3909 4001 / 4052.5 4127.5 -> 1.13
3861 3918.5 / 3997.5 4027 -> 1.28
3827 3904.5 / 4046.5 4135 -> 1.25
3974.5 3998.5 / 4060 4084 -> 1.09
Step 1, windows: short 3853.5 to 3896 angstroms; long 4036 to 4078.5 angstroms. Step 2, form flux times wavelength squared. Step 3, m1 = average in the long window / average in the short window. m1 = 1.25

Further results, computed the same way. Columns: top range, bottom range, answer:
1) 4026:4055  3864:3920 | 1.26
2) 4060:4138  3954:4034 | 1.06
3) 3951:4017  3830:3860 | 1.16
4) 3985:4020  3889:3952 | 1.24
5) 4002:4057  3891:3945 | 1.22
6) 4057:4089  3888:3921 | 1.21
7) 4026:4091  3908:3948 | 1.14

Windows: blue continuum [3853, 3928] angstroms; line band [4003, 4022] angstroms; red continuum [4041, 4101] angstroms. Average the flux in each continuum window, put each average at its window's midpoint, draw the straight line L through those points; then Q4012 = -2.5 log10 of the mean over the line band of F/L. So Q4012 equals -0.14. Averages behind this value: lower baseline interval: 6.51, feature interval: 7.77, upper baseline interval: 6.98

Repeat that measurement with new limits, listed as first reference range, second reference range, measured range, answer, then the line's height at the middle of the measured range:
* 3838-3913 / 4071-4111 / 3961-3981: 0.213 mag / 6.48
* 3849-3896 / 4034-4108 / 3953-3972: 0.210 mag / 6.67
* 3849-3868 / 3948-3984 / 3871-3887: 0.150 mag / 7.05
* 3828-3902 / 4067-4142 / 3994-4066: -0.114 mag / 6.7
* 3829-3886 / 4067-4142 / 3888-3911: 0.099 mag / 6.45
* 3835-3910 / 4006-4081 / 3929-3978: 0.152 mag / 6.79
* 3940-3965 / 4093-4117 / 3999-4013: -0.208 mag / 6.35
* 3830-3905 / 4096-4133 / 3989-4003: -0.180 mag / 6.4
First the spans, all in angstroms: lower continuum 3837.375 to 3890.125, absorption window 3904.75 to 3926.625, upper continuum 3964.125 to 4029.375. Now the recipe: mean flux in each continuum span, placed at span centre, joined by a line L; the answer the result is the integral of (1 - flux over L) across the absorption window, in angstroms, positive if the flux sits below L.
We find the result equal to -1.4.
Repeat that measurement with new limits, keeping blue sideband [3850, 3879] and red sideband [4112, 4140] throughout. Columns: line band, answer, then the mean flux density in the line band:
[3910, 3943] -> 1.3 angstroms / 6.81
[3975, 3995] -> 1.2 angstroms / 6.7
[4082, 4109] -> 2.5 angstroms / 6.56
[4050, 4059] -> 0.5 angstroms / 6.79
